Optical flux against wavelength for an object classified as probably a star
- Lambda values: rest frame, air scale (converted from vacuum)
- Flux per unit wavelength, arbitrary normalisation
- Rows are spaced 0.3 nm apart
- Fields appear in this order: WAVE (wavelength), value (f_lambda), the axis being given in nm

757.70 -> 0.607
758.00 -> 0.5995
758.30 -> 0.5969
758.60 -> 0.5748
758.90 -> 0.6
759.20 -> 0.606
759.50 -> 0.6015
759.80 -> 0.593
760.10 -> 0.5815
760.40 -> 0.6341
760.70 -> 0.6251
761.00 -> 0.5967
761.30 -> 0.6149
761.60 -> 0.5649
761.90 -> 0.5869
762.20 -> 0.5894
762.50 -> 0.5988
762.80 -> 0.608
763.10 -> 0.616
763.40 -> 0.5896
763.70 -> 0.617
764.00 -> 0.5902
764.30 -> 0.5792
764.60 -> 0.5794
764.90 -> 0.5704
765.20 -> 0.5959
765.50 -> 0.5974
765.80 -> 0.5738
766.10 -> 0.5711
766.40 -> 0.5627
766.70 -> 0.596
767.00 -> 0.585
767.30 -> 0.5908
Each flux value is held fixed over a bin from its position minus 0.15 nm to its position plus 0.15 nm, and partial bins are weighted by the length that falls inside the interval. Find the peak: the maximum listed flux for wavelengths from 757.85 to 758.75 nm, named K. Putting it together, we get 0.5995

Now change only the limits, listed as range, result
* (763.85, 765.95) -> 0.5974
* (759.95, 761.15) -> 0.6341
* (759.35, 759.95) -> 0.6015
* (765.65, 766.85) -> 0.596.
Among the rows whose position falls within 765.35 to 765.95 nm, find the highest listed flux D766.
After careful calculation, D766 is 0.5974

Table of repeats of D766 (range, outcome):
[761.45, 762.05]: 0.5869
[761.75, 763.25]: 0.616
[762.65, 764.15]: 0.617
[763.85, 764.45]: 0.5902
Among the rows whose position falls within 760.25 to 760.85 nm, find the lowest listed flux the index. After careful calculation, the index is 0.6251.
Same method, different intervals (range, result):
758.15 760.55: 0.5748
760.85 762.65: 0.5649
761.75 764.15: 0.5869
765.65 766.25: 0.5711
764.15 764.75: 0.5792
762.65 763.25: 0.608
